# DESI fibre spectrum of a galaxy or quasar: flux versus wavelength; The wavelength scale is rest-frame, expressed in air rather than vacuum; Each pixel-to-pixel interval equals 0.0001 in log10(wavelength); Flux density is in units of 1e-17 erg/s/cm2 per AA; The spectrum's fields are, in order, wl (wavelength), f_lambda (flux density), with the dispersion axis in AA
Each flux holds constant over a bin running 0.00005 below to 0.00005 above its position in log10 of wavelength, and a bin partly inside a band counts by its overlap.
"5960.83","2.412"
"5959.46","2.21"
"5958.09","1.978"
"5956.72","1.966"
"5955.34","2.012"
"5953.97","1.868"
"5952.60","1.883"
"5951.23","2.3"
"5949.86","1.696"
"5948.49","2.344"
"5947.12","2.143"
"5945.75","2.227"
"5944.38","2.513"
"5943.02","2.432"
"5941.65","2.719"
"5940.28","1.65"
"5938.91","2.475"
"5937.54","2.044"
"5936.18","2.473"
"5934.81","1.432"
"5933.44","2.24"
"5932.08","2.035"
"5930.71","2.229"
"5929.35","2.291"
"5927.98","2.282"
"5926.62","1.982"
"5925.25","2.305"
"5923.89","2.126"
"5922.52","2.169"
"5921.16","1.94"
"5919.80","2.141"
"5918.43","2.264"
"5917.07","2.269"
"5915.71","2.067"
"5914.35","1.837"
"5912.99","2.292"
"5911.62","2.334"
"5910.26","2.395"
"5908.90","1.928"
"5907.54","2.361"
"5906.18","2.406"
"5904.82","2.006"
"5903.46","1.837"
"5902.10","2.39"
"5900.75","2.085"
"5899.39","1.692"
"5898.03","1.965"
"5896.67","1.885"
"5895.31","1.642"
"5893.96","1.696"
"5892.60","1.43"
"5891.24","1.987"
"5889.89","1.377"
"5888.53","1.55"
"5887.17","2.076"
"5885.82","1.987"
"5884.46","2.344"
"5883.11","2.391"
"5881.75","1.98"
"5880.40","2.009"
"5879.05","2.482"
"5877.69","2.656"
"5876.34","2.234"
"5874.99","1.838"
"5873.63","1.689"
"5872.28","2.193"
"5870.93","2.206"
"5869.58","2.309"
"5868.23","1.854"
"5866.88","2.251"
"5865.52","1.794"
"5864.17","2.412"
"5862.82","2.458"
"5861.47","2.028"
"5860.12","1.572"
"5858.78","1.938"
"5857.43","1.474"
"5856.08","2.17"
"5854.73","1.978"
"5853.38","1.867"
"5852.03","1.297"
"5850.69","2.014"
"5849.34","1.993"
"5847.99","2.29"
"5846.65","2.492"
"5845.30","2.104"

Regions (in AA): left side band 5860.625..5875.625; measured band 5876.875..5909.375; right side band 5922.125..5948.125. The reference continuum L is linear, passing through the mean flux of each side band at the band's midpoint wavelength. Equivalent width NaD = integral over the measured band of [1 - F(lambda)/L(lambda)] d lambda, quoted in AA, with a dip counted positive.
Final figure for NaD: 1.8 AA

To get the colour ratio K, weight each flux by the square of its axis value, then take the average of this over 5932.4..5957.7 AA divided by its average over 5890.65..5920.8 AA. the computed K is 1.06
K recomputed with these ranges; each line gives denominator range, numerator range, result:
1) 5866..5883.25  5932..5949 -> 1.05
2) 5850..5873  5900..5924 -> 1.10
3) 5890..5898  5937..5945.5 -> 1.36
